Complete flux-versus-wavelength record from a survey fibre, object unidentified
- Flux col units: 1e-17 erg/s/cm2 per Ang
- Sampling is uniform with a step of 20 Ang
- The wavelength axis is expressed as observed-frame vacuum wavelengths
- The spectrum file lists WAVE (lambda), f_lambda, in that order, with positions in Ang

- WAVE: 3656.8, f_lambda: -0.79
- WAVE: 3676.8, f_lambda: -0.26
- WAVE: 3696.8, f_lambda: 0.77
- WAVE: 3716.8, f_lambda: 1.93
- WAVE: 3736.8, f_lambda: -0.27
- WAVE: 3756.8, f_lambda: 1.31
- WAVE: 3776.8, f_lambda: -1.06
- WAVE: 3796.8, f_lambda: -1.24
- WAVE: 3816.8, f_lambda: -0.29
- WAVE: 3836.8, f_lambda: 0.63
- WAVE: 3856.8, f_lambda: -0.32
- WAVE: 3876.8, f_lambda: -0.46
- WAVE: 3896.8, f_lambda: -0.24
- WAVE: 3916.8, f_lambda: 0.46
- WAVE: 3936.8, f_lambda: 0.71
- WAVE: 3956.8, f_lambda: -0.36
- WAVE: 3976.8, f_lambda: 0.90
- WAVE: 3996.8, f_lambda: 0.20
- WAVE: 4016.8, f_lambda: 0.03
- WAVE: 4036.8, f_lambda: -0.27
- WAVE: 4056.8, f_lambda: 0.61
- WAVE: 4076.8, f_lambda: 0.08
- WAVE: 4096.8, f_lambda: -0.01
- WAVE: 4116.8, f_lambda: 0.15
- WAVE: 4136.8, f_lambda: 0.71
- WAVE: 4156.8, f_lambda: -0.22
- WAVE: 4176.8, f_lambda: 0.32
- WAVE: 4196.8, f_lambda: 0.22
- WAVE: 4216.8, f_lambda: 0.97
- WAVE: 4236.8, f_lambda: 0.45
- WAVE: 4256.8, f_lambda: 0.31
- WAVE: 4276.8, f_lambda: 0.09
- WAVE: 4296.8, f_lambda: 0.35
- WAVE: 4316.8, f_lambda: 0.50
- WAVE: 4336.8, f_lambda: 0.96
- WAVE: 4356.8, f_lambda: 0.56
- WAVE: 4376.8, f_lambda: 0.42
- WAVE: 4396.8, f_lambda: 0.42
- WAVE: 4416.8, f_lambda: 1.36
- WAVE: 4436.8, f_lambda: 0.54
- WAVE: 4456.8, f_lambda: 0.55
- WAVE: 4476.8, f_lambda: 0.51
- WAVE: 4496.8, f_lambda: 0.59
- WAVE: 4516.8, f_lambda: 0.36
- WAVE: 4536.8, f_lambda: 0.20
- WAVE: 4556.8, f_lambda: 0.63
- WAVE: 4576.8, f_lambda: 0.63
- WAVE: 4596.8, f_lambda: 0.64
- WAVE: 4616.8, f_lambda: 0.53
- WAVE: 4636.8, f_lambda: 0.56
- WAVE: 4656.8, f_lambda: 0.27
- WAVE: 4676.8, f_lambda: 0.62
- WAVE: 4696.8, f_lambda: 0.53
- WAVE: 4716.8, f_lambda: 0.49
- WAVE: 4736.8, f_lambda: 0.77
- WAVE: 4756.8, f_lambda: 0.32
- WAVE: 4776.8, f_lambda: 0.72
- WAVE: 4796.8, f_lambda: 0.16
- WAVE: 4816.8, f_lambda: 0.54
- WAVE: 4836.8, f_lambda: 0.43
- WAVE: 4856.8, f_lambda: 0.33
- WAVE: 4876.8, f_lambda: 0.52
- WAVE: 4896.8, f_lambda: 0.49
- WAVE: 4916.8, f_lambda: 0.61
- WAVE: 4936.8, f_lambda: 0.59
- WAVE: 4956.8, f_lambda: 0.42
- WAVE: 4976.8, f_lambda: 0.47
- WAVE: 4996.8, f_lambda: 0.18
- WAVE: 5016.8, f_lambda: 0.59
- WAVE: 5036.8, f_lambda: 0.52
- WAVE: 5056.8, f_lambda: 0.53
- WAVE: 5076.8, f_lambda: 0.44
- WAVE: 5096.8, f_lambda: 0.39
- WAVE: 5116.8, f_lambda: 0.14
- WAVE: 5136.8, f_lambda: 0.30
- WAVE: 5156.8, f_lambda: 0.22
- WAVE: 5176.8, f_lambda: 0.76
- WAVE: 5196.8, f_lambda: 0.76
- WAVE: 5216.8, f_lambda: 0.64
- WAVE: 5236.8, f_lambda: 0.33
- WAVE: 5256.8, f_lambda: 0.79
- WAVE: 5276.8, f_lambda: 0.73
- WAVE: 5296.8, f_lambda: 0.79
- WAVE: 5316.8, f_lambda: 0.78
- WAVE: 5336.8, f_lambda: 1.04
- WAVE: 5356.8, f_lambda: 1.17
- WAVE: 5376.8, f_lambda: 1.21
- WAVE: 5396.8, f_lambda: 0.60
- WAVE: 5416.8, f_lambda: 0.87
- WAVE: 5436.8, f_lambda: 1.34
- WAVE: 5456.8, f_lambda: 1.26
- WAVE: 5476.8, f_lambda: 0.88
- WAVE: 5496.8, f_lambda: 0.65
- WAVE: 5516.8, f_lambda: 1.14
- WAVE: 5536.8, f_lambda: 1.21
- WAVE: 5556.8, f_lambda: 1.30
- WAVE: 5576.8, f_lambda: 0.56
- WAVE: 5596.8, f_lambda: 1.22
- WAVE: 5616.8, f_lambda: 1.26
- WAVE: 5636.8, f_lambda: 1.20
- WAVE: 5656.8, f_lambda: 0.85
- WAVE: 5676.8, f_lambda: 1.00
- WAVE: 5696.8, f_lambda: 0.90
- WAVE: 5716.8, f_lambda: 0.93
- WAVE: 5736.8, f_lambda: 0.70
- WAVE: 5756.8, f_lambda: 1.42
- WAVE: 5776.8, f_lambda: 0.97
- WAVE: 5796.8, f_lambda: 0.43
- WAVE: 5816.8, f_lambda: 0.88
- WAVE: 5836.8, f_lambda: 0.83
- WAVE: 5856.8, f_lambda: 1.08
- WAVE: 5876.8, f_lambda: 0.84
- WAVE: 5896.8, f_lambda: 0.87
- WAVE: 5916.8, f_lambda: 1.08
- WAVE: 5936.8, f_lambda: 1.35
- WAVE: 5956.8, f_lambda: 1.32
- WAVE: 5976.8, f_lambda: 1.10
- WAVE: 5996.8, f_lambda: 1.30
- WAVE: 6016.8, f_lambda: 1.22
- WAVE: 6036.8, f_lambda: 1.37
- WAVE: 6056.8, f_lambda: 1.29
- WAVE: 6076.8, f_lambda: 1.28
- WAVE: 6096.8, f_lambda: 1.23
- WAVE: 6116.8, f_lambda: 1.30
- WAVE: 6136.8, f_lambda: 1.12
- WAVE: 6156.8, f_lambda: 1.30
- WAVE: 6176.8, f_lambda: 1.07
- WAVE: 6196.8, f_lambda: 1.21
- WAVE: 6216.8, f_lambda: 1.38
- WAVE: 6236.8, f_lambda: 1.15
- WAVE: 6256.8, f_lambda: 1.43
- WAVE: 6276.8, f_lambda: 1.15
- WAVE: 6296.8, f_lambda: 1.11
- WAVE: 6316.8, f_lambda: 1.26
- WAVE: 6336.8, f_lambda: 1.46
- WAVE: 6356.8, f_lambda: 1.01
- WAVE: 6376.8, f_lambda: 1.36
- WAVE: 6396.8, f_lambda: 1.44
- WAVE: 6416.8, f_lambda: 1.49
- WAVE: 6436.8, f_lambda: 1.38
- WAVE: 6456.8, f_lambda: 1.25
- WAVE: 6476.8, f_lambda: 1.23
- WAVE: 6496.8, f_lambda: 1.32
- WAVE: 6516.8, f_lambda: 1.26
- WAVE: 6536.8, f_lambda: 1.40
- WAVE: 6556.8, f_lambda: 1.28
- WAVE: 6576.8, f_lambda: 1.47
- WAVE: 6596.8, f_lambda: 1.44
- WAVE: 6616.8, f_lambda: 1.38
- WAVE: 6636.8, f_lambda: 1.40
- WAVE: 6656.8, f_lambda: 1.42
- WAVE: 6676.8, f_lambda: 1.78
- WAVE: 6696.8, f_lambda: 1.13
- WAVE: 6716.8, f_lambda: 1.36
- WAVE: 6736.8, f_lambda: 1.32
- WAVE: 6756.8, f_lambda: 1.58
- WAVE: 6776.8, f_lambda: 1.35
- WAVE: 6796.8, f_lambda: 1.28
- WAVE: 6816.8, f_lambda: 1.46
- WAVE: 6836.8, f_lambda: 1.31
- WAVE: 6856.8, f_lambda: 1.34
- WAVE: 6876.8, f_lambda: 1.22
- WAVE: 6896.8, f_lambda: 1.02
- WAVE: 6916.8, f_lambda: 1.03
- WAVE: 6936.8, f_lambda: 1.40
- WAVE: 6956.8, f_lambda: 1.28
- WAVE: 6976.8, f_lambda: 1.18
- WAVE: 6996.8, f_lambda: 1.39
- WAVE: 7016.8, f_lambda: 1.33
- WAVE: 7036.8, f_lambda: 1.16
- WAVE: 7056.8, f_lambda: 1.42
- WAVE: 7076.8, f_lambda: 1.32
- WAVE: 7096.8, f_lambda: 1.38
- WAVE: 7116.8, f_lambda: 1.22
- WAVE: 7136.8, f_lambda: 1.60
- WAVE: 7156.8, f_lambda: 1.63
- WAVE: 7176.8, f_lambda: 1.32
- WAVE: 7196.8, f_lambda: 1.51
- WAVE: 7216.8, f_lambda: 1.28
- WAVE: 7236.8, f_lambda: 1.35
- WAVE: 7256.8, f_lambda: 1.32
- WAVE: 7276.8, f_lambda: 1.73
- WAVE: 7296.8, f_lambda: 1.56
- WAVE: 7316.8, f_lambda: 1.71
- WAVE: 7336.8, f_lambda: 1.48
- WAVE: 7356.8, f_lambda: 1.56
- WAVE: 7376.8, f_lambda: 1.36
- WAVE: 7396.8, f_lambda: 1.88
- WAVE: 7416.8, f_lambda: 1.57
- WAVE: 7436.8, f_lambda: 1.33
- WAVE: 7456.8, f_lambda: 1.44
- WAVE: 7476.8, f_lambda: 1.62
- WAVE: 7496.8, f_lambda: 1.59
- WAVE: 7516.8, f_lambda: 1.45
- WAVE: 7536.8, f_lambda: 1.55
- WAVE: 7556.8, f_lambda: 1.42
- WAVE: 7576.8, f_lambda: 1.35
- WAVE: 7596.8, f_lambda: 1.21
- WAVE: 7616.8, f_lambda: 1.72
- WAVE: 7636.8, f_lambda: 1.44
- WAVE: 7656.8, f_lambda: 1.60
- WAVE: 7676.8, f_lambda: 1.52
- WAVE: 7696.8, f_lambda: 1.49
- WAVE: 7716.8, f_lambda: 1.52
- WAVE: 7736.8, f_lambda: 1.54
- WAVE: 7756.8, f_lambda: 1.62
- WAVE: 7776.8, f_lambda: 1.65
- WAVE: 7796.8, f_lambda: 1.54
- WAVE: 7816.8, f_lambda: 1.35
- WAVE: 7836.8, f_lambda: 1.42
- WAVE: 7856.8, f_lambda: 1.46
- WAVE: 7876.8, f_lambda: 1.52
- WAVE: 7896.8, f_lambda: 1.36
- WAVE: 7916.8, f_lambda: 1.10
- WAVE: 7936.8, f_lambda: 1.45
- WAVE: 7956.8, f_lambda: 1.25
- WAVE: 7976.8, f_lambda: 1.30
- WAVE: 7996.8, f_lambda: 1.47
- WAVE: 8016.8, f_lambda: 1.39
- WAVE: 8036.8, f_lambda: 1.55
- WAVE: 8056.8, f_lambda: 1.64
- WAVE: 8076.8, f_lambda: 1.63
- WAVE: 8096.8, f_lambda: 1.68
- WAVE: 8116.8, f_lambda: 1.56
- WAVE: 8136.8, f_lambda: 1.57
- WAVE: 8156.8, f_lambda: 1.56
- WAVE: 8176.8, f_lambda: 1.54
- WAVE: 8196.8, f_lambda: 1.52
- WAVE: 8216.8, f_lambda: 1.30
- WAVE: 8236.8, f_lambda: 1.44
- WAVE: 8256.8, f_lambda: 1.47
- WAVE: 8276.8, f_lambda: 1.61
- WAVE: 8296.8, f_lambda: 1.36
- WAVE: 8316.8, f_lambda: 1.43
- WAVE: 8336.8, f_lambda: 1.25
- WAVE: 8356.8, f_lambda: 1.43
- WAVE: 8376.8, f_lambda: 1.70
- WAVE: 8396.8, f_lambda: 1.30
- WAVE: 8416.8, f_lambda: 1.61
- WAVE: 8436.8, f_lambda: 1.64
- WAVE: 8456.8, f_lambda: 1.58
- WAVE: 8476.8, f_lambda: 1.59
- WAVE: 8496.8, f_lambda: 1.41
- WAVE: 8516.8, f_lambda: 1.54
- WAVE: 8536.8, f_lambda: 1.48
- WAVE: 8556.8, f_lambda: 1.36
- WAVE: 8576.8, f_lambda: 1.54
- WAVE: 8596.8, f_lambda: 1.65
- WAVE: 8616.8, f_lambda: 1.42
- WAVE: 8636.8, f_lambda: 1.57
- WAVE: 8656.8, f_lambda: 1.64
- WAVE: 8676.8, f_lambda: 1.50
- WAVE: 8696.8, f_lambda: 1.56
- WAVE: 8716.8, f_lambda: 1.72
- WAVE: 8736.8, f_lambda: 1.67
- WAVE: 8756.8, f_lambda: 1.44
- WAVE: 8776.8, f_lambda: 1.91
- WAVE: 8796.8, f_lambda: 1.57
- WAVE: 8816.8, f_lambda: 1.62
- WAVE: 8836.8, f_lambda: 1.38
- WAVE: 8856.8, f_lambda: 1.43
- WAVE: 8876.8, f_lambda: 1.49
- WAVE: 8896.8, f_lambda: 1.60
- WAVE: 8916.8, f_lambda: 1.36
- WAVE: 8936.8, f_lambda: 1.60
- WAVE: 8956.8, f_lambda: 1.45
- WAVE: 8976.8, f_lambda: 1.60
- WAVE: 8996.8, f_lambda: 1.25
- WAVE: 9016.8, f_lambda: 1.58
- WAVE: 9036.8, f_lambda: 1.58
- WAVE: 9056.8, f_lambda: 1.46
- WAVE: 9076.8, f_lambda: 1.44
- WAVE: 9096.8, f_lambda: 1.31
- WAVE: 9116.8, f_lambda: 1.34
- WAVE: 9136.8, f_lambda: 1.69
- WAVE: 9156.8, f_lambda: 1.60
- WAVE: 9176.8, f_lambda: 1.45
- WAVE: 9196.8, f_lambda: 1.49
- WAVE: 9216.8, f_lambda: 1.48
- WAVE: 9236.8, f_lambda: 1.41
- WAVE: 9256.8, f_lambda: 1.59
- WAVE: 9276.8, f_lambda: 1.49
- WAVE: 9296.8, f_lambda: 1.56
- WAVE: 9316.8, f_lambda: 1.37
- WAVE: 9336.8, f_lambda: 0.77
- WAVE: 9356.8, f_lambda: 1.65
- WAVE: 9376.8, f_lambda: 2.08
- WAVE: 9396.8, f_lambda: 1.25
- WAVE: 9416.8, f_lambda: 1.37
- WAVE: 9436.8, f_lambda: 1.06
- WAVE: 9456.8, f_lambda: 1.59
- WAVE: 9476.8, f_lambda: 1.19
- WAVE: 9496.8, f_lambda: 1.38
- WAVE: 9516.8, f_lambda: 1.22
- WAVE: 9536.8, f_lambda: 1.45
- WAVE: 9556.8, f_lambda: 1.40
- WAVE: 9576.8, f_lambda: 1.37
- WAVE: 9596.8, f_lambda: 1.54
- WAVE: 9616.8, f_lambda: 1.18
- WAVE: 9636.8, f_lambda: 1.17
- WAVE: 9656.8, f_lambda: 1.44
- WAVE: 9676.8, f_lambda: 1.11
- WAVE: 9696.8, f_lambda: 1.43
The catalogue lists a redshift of 0.334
